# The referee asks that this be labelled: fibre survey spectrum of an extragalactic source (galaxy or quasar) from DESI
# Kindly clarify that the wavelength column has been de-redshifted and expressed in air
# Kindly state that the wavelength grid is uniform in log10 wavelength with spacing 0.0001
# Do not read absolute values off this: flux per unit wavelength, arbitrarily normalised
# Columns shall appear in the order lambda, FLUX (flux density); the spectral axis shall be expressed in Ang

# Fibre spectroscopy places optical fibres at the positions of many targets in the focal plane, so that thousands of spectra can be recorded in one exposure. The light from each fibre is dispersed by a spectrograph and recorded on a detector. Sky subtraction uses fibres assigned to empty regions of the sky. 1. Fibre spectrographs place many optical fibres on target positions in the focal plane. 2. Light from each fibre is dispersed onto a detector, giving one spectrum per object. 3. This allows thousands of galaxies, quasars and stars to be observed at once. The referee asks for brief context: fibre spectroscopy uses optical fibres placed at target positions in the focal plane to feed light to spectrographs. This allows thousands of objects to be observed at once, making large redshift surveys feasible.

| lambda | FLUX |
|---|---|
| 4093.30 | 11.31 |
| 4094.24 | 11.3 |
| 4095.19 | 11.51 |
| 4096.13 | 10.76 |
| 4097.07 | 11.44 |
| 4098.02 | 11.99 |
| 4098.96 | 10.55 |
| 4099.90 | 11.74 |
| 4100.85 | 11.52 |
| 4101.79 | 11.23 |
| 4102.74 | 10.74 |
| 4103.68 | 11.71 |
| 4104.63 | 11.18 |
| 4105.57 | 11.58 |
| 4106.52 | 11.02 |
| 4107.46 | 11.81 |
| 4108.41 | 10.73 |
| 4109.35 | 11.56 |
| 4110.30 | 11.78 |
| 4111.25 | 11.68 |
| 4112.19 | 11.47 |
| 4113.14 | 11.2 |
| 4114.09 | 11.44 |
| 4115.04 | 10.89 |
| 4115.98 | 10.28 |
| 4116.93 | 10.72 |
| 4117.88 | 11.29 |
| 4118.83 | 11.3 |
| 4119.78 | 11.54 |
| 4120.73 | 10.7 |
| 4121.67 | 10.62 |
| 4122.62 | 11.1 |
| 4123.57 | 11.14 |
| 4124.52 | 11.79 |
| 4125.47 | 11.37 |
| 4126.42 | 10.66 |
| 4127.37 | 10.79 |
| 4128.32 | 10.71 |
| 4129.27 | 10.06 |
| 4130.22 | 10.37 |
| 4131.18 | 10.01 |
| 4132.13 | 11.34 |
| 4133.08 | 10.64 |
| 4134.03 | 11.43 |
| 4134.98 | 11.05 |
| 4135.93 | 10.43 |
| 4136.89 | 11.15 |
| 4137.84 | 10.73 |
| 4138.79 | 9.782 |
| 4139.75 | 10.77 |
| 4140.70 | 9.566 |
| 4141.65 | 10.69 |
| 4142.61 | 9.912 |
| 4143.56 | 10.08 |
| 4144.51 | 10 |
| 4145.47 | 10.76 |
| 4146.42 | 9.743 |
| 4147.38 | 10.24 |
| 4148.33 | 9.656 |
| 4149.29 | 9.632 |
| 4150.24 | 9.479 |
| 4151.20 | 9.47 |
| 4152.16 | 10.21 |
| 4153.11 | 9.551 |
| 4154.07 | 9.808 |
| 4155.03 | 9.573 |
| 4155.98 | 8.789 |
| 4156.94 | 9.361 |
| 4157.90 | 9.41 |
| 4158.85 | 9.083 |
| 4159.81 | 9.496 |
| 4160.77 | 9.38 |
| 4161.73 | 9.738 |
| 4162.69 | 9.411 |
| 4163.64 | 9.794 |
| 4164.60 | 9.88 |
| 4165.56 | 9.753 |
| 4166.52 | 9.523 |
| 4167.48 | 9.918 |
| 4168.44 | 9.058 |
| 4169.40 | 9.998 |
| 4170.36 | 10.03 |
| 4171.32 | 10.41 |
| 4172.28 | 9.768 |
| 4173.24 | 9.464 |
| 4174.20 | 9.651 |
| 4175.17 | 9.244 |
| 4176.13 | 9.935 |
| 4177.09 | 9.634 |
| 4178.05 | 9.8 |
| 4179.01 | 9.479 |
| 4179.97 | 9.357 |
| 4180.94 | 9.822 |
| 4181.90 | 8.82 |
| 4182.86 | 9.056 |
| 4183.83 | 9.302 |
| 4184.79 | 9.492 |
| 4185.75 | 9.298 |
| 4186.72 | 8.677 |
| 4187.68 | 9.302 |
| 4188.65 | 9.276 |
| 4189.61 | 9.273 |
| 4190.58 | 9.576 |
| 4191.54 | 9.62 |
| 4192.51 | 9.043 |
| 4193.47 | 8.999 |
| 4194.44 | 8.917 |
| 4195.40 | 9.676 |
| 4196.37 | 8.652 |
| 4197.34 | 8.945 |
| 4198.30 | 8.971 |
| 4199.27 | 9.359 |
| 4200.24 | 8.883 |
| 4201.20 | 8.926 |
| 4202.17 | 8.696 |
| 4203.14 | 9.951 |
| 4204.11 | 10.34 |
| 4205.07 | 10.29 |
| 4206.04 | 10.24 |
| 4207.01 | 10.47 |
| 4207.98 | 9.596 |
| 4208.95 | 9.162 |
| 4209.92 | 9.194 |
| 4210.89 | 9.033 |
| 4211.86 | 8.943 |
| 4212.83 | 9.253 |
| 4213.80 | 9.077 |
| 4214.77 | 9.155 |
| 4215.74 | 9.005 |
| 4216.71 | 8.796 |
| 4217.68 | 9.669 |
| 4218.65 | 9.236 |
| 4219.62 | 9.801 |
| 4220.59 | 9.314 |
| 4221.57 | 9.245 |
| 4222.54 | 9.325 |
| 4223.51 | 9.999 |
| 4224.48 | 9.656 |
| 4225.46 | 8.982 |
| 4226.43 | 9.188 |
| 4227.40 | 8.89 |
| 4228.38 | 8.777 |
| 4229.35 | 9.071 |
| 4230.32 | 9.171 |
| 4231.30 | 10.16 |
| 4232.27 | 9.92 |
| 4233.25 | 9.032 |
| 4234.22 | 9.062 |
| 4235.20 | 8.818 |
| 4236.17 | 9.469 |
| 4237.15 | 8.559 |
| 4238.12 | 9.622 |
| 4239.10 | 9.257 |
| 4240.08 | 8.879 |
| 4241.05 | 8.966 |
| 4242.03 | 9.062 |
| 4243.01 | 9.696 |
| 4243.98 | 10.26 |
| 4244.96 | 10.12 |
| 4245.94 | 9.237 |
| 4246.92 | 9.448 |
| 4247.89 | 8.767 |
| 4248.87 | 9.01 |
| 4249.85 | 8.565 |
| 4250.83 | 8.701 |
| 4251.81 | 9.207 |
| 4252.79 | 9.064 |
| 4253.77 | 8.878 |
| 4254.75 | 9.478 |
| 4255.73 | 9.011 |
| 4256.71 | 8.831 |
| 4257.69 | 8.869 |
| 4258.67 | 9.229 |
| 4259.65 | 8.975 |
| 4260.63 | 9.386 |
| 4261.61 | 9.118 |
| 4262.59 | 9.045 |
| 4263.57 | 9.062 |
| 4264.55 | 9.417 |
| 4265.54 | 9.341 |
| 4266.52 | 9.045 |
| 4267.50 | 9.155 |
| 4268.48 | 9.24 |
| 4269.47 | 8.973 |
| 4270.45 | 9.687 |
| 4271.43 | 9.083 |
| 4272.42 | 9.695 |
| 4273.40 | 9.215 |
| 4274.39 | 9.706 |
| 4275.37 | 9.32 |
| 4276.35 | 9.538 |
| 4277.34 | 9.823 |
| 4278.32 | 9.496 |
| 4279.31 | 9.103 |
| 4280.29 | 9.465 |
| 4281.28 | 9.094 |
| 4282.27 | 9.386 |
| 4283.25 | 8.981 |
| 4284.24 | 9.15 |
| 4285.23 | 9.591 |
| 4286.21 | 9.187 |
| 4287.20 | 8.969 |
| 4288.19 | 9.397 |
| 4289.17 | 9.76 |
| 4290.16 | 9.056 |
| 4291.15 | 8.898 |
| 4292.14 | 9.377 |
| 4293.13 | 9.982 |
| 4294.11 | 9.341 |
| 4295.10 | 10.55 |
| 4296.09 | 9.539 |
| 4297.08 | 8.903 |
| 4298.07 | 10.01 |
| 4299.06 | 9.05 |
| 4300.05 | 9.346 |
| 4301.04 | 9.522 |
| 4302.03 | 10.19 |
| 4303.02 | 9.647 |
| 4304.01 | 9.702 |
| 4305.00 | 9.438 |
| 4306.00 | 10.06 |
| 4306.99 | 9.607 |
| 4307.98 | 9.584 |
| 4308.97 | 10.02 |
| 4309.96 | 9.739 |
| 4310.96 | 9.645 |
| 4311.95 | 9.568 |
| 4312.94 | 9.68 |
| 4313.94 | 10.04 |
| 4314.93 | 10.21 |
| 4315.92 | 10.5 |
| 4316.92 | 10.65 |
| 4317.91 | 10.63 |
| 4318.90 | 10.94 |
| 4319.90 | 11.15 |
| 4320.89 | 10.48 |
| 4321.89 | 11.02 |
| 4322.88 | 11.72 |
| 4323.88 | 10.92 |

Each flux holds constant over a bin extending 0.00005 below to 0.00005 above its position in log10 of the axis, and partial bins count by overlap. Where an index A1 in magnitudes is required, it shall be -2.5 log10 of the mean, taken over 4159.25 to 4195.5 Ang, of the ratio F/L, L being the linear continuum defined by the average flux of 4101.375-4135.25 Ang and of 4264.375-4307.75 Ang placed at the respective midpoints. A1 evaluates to 0.11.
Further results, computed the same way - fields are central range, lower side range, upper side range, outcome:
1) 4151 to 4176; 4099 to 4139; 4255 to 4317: 0.109 mag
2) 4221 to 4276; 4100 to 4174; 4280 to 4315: 0.066 mag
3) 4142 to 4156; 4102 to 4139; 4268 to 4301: 0.096 mag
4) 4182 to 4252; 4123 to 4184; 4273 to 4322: 0.065 mag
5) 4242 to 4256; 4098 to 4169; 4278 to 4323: 0.084 mag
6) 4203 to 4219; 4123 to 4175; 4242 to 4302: 0.023 mag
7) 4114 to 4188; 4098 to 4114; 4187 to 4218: 0.037 mag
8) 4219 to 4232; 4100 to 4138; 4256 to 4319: 0.081 mag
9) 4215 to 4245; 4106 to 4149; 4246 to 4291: 0.038 mag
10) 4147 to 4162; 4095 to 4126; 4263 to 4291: 0.128 mag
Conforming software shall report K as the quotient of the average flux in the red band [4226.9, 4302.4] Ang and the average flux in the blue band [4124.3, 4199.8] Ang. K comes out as 0.9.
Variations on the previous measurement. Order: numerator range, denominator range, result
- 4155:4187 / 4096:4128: 0.85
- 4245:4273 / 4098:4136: 0.82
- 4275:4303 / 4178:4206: 1.01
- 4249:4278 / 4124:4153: 0.88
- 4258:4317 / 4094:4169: 0.90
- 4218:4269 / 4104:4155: 0.86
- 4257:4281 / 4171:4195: 0.99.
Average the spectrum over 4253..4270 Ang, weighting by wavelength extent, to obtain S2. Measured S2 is 9.12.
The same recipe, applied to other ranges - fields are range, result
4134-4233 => 9.57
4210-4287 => 9.24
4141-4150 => 10.1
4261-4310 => 9.43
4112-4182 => 10.2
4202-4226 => 9.47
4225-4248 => 9.28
